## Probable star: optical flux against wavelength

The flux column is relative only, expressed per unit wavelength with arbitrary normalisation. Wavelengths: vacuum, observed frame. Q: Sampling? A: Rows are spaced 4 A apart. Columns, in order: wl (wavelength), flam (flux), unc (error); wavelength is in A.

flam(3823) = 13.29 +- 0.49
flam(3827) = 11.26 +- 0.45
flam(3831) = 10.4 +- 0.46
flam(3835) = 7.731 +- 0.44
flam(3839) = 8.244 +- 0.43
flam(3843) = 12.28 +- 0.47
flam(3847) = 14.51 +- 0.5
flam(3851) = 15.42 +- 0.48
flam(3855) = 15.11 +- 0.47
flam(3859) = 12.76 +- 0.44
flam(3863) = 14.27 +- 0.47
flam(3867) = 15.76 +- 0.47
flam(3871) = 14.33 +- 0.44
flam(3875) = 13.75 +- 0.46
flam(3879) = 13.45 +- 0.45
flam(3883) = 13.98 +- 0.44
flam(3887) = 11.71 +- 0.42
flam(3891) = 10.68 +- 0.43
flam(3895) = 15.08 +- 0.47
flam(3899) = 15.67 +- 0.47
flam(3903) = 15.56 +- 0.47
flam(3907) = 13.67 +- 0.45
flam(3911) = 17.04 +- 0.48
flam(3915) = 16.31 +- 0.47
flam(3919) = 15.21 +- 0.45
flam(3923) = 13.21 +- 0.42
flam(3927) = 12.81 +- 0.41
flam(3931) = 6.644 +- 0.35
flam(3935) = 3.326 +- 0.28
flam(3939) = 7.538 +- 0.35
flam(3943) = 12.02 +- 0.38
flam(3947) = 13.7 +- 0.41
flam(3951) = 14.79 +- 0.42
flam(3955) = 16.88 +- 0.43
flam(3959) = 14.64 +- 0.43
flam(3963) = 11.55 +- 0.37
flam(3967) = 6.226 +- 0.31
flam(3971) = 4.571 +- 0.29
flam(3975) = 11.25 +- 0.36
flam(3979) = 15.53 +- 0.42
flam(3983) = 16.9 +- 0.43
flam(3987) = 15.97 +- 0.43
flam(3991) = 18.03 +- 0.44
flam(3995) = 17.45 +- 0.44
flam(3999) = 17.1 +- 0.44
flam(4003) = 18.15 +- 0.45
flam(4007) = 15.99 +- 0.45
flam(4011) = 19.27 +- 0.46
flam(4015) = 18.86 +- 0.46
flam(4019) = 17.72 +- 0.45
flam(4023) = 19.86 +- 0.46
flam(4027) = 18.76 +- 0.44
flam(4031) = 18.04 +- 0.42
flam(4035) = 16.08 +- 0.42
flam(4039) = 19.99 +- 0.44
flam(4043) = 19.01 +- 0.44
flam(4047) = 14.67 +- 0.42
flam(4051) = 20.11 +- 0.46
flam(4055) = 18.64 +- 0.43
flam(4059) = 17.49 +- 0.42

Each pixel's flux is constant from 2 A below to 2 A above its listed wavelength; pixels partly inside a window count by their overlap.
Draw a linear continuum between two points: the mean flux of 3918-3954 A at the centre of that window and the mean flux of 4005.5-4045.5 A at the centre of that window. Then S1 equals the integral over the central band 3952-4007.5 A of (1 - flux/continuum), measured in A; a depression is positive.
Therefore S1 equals 1.6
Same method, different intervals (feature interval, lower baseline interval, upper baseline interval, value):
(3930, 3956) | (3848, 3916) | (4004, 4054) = 8.8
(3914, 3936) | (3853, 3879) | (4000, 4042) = 6.1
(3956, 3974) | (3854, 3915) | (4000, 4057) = 7.3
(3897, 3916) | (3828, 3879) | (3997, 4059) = -1.5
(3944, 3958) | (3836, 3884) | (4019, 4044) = 1.1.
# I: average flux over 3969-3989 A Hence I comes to 12.8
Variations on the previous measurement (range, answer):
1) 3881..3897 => 12.9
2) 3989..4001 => 17.5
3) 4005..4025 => 18.3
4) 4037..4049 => 17.9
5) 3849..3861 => 14.4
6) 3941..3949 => 12.9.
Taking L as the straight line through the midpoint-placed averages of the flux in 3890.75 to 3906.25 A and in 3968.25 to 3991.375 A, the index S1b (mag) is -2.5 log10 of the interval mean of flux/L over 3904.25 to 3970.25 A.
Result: 0.15 mag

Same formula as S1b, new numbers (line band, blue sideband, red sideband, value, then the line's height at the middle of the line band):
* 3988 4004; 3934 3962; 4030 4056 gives -0.16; 15.1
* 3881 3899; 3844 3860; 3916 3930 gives 0.06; 13.9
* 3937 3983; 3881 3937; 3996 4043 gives 0.27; 15.4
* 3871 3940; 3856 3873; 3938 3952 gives 0.04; 13.2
